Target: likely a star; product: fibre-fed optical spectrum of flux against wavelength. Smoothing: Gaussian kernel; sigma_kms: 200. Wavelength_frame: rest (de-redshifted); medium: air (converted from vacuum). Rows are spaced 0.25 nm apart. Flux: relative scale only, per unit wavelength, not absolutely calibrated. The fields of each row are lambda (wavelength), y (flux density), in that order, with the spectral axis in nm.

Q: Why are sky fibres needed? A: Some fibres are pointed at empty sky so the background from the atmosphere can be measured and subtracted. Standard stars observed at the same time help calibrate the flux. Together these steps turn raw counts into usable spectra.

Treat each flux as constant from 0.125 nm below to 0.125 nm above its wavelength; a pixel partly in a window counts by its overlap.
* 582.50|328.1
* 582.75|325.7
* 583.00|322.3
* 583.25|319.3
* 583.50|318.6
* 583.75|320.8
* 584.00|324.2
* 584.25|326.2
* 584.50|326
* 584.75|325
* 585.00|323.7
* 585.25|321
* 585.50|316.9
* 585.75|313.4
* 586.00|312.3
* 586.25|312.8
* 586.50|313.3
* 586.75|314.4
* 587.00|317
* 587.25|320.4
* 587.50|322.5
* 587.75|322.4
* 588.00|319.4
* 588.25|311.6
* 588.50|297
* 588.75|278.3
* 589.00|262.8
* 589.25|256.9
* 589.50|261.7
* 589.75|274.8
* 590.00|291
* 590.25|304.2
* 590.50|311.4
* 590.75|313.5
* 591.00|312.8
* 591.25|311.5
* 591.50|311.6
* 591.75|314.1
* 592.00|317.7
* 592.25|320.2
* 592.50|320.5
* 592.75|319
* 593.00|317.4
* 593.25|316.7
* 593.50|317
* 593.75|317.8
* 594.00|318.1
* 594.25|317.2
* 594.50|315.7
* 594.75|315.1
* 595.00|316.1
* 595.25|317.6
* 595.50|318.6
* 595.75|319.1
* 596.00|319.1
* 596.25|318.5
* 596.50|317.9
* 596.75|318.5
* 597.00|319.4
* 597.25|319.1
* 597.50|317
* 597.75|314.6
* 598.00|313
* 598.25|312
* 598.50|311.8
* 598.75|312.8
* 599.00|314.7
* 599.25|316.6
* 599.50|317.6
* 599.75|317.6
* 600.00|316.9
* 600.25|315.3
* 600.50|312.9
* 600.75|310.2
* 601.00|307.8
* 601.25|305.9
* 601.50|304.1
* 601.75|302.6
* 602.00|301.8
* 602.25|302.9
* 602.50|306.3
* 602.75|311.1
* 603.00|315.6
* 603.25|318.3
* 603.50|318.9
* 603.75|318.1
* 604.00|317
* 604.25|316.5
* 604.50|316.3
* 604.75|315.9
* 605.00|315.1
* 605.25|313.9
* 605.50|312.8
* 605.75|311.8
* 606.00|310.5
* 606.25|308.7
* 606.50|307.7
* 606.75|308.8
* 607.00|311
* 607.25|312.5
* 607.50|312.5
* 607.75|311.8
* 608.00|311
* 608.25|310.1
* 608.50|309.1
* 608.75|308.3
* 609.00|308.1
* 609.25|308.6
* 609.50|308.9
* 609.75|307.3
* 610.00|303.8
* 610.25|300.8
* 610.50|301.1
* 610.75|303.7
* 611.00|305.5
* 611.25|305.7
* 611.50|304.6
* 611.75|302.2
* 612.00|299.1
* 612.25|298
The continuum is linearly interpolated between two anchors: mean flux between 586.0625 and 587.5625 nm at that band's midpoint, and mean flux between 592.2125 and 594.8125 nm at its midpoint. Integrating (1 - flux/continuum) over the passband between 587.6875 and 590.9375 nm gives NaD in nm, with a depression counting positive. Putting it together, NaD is 0.25 nm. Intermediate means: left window 316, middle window 293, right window 318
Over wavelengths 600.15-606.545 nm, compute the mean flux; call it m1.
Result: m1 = 311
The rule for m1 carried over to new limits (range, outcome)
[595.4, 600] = 317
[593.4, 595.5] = 317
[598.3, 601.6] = 313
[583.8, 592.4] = 308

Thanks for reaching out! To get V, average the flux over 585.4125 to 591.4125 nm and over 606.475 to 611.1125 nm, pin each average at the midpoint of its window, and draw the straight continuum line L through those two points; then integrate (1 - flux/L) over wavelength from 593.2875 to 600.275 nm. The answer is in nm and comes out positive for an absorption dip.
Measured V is -0.27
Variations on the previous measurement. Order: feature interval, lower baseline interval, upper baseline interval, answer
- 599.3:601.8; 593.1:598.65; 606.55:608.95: 0.022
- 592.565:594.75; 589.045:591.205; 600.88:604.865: -0.155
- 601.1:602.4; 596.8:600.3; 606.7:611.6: 0.040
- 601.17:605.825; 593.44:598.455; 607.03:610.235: 0.006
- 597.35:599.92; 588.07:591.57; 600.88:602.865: -0.110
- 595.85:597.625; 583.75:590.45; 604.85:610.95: -0.061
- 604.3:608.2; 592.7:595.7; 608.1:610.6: -0.041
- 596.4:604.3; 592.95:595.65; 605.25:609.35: 0.017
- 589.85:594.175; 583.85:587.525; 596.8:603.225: 0.034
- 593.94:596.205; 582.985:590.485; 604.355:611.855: -0.066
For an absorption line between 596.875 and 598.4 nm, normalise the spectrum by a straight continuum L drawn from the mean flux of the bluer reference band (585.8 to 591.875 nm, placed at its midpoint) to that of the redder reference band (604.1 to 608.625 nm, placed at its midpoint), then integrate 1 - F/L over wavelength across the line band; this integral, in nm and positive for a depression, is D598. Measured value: -0.04 nm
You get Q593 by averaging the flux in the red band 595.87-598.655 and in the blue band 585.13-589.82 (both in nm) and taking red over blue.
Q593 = 1.0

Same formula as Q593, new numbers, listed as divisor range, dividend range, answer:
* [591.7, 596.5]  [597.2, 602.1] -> 0.98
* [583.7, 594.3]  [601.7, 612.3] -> 1.00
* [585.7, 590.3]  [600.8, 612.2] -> 1.03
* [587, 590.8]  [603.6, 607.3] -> 1.05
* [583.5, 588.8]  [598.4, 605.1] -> 0.99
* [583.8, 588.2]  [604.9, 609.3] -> 0.97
